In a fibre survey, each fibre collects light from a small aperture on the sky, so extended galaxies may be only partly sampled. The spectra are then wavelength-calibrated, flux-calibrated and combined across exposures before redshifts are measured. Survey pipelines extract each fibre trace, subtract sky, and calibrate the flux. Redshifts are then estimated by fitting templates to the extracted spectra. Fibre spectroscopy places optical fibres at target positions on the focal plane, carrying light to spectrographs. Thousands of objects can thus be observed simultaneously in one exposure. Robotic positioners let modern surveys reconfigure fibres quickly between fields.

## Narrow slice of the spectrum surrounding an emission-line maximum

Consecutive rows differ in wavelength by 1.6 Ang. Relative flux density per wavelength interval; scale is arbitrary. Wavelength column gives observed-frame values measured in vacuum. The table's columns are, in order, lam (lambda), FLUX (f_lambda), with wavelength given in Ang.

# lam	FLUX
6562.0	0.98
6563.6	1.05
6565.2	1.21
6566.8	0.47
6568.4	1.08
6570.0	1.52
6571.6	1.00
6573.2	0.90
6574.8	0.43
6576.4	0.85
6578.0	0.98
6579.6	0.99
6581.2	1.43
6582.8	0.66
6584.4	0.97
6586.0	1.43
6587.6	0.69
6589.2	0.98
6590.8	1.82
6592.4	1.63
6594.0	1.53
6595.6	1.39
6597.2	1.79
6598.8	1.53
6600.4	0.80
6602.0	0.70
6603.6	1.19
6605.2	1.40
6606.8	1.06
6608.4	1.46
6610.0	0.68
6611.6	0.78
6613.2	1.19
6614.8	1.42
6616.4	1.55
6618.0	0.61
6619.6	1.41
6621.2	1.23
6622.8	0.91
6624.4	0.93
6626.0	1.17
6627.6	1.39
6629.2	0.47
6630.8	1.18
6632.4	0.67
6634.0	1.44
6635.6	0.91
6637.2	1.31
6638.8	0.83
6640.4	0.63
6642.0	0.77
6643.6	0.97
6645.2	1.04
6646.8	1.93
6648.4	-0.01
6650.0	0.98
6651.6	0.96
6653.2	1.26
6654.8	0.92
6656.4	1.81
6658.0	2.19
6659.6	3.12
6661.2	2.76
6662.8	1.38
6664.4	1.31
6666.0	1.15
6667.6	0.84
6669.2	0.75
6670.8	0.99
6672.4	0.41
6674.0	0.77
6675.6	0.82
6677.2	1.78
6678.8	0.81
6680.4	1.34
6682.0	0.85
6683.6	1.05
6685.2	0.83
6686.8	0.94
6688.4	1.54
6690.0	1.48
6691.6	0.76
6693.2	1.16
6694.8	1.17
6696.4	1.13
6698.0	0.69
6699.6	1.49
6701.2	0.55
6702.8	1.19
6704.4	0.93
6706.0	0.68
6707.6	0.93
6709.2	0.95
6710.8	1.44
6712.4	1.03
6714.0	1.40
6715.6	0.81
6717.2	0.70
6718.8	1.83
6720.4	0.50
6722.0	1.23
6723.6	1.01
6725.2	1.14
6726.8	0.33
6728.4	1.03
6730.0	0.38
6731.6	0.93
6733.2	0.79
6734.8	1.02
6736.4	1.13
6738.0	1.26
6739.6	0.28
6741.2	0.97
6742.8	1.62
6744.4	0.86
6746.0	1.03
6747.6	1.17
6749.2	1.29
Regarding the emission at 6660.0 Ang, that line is [O III]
